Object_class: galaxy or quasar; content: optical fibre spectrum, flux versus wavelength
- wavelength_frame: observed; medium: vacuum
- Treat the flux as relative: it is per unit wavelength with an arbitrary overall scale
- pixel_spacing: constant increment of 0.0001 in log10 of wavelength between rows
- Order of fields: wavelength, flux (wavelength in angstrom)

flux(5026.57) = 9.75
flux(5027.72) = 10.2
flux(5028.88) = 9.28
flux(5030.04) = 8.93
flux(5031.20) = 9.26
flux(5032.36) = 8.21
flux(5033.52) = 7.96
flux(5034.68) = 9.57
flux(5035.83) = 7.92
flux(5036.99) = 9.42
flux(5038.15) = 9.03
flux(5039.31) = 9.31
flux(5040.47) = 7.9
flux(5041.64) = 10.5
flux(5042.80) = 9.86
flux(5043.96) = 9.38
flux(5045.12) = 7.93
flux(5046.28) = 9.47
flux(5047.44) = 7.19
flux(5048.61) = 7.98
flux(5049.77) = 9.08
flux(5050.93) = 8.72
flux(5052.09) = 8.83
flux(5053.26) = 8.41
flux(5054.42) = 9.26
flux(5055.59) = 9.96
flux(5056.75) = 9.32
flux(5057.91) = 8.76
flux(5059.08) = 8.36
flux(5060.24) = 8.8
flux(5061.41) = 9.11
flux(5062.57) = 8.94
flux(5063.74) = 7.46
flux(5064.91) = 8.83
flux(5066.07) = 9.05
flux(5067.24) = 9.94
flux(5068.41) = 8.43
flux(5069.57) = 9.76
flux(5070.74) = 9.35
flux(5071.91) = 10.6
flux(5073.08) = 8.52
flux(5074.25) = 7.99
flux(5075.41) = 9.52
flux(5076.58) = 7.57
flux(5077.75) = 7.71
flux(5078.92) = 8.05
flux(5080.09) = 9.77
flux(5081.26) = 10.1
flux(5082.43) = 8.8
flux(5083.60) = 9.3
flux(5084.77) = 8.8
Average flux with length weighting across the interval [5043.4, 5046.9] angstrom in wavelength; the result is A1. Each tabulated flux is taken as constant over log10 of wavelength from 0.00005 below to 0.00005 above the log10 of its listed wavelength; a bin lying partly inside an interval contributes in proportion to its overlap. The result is 8.92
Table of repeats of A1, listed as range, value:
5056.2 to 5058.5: 9.03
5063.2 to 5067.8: 8.83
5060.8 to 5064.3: 8.5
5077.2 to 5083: 8.89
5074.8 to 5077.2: 8.55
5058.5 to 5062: 8.77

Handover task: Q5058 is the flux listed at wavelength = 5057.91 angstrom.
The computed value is 8.76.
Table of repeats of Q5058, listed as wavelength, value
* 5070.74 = 9.35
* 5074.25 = 7.99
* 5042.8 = 9.86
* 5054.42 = 9.26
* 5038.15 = 9.03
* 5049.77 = 9.08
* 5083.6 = 9.3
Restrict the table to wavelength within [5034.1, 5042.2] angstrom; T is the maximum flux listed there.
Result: 10.5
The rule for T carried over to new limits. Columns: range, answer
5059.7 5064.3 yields 9.11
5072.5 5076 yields 9.52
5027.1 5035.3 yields 10.2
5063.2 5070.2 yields 9.94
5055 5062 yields 9.96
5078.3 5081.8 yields 10.1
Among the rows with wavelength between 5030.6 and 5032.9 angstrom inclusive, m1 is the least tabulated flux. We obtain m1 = 8.21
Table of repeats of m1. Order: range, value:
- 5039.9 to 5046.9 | 7.9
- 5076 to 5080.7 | 7.57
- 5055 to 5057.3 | 9.32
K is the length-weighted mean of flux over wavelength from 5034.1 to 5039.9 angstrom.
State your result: 9.06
